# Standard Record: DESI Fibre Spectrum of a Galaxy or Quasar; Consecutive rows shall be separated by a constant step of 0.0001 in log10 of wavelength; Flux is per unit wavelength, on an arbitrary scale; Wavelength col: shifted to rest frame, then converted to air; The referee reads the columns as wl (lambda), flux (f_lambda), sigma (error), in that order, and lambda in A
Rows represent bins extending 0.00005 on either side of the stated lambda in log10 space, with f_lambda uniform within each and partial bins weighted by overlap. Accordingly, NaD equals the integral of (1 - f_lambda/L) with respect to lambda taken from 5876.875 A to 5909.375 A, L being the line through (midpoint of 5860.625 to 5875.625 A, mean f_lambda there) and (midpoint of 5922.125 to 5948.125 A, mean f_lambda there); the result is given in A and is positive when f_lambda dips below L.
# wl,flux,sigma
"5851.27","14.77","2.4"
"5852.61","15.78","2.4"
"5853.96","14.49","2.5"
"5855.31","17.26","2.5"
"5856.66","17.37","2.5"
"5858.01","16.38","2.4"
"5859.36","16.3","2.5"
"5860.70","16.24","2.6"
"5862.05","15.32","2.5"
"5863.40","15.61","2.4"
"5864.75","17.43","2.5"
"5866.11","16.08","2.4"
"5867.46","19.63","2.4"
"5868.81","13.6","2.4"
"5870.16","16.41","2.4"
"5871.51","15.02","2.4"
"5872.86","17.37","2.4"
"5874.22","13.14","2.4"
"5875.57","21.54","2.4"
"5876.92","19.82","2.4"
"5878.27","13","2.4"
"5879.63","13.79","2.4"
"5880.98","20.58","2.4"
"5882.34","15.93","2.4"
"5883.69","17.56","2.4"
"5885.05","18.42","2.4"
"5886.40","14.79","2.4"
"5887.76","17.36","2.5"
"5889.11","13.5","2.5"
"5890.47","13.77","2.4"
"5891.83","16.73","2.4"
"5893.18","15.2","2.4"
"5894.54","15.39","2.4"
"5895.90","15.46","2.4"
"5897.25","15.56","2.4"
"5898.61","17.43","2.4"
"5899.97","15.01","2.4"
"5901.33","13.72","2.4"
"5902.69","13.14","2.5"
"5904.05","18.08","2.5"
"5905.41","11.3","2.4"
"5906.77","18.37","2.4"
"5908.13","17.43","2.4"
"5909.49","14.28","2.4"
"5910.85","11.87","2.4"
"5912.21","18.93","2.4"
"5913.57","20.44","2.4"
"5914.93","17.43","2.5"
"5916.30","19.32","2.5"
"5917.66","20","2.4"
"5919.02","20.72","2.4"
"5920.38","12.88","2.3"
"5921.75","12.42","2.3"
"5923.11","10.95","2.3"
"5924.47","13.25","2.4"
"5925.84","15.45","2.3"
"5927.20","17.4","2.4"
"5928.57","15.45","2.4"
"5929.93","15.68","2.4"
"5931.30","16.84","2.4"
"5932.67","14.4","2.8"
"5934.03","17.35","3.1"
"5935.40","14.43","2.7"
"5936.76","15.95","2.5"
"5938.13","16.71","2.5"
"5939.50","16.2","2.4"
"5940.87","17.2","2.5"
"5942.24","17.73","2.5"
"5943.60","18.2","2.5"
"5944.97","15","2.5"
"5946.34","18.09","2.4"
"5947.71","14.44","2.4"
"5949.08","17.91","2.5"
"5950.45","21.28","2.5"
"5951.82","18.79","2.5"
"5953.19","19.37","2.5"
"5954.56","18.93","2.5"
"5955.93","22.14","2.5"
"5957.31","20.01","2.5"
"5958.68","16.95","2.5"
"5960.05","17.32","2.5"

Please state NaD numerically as 0.6 A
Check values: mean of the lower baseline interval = 16.2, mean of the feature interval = 15.8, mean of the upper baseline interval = 15.8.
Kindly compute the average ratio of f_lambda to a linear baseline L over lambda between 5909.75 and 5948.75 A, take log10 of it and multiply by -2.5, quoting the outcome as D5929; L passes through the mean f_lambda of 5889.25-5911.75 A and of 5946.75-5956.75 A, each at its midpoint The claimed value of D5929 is 0.07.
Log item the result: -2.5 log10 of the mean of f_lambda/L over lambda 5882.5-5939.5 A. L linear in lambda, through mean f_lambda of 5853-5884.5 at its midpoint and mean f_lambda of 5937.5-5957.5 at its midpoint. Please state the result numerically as 0.10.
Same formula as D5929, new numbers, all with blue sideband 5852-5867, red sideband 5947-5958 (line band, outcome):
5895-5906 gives 0.17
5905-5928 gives 0.12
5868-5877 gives 0.01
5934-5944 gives 0.13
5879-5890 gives 0.04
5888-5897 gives 0.14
